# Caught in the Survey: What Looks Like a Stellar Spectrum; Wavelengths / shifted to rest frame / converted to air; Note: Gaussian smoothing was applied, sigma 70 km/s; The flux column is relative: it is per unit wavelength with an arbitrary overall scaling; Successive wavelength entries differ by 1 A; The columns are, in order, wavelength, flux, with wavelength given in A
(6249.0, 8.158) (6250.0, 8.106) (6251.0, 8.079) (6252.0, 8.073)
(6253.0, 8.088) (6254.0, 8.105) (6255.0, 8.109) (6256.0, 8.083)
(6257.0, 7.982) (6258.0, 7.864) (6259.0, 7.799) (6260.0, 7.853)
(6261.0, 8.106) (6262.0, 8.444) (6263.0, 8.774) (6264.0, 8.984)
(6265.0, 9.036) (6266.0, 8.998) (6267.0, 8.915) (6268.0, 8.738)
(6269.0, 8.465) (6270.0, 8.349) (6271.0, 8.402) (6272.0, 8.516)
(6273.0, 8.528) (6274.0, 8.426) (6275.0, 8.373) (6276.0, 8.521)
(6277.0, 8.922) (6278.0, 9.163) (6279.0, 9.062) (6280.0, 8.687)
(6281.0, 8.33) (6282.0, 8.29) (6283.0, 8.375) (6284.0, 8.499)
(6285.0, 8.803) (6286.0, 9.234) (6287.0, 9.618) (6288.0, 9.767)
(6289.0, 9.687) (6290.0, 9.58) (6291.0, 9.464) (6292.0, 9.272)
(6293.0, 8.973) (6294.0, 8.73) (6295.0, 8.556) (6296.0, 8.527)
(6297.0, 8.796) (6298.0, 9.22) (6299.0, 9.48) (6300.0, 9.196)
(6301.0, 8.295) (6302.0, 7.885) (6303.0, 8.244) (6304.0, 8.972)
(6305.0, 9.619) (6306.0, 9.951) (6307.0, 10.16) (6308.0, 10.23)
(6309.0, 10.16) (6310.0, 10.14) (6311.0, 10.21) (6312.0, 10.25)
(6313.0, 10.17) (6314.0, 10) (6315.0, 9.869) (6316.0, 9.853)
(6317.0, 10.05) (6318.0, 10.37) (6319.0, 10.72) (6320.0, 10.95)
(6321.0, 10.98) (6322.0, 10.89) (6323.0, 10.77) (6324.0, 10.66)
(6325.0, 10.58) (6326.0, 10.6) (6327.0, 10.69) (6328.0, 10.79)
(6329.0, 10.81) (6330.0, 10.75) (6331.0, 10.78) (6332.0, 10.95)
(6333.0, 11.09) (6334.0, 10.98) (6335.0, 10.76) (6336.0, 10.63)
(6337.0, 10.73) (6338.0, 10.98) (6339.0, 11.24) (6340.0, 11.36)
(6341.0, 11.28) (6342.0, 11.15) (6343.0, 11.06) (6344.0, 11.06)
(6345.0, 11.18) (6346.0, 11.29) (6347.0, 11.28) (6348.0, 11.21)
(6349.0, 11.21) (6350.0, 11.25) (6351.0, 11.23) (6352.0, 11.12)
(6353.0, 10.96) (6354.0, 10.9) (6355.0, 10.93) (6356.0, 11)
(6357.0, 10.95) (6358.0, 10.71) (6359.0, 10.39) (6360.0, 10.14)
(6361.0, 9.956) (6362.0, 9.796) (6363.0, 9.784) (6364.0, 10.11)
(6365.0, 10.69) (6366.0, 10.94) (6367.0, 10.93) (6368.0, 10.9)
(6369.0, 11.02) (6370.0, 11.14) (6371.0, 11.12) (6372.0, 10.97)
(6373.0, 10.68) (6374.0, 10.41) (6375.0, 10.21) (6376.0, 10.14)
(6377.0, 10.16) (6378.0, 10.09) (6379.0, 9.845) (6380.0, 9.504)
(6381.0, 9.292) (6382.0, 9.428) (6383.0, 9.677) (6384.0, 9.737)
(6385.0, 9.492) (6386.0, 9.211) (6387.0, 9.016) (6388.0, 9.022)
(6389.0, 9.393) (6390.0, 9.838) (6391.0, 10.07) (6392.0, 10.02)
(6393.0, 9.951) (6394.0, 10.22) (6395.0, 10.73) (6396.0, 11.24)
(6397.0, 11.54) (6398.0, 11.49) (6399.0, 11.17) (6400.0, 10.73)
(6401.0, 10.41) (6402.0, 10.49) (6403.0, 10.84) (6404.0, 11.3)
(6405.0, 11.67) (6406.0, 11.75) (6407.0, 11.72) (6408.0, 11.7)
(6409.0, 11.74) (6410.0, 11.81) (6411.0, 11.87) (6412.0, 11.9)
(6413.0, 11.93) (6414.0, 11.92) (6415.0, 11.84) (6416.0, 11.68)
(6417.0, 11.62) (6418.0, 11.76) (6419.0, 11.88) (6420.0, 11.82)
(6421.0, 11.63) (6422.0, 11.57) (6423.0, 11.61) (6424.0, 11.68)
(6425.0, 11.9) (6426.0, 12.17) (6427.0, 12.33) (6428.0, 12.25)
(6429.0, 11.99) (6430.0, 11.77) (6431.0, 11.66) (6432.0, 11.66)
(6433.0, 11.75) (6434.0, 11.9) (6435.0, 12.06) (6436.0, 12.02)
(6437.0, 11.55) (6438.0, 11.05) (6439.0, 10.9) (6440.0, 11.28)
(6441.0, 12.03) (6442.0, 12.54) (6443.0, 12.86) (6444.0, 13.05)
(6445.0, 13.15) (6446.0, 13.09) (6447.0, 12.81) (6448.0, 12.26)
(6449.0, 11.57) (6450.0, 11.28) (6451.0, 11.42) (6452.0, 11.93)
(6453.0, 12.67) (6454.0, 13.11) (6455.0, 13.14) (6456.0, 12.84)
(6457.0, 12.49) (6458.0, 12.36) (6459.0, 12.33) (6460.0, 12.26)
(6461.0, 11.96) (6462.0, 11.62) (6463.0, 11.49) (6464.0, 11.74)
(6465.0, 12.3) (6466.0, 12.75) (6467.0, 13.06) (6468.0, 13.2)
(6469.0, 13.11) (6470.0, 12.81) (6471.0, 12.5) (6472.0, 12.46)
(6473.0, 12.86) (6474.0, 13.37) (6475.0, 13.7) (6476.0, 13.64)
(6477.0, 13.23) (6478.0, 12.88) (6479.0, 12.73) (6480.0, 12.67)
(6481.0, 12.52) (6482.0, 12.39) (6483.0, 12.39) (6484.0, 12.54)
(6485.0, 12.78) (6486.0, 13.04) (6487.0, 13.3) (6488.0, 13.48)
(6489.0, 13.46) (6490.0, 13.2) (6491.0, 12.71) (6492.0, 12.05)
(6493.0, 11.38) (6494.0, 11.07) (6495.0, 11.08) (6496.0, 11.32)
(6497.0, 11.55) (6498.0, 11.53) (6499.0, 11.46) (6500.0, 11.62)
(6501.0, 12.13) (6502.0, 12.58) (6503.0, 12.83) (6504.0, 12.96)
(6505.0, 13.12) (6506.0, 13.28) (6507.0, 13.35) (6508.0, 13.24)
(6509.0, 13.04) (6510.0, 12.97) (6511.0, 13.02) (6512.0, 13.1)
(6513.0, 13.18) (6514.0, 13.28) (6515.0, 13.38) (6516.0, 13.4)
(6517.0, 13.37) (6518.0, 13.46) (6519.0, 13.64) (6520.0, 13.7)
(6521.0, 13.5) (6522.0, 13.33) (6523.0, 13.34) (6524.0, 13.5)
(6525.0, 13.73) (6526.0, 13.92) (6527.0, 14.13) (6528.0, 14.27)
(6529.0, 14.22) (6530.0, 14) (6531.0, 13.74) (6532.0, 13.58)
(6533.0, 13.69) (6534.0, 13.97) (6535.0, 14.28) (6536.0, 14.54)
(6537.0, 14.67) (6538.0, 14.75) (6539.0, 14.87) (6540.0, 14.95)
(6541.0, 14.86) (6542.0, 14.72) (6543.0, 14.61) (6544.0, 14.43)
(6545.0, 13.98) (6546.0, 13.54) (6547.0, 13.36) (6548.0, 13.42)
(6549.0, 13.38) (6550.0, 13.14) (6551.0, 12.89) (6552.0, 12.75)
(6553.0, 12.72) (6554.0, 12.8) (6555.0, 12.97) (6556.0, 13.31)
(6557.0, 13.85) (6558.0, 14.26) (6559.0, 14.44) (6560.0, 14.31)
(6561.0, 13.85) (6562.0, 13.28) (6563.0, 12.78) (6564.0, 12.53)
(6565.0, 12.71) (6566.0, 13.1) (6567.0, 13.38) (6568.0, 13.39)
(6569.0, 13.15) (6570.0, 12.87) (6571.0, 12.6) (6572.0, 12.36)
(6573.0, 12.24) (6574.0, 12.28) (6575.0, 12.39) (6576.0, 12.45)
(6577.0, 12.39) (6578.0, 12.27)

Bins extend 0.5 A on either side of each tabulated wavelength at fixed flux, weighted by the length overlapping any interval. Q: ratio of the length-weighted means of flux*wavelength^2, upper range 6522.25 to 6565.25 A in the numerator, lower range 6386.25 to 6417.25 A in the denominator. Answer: 1.31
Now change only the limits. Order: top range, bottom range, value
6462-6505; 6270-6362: 1.32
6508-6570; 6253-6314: 1.66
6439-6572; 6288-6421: 1.30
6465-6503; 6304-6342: 1.25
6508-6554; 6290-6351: 1.43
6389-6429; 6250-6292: 1.38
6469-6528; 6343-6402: 1.28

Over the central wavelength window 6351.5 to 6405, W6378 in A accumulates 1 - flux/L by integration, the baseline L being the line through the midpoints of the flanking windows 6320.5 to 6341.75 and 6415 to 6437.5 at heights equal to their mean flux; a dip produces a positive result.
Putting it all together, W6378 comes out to 4.5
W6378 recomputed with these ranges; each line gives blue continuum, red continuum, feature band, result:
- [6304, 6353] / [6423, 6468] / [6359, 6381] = 1.62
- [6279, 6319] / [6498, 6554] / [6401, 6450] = -0.73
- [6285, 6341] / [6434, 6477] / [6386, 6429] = 1.50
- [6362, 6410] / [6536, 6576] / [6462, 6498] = -1.29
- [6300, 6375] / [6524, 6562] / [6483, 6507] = 1.33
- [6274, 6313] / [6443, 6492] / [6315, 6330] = -1.35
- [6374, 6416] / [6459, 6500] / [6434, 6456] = -0.89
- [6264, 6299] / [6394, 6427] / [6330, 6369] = -2.32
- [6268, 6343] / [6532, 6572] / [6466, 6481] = -0.71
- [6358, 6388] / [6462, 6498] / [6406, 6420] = -0.94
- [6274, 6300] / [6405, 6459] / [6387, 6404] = 1.23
